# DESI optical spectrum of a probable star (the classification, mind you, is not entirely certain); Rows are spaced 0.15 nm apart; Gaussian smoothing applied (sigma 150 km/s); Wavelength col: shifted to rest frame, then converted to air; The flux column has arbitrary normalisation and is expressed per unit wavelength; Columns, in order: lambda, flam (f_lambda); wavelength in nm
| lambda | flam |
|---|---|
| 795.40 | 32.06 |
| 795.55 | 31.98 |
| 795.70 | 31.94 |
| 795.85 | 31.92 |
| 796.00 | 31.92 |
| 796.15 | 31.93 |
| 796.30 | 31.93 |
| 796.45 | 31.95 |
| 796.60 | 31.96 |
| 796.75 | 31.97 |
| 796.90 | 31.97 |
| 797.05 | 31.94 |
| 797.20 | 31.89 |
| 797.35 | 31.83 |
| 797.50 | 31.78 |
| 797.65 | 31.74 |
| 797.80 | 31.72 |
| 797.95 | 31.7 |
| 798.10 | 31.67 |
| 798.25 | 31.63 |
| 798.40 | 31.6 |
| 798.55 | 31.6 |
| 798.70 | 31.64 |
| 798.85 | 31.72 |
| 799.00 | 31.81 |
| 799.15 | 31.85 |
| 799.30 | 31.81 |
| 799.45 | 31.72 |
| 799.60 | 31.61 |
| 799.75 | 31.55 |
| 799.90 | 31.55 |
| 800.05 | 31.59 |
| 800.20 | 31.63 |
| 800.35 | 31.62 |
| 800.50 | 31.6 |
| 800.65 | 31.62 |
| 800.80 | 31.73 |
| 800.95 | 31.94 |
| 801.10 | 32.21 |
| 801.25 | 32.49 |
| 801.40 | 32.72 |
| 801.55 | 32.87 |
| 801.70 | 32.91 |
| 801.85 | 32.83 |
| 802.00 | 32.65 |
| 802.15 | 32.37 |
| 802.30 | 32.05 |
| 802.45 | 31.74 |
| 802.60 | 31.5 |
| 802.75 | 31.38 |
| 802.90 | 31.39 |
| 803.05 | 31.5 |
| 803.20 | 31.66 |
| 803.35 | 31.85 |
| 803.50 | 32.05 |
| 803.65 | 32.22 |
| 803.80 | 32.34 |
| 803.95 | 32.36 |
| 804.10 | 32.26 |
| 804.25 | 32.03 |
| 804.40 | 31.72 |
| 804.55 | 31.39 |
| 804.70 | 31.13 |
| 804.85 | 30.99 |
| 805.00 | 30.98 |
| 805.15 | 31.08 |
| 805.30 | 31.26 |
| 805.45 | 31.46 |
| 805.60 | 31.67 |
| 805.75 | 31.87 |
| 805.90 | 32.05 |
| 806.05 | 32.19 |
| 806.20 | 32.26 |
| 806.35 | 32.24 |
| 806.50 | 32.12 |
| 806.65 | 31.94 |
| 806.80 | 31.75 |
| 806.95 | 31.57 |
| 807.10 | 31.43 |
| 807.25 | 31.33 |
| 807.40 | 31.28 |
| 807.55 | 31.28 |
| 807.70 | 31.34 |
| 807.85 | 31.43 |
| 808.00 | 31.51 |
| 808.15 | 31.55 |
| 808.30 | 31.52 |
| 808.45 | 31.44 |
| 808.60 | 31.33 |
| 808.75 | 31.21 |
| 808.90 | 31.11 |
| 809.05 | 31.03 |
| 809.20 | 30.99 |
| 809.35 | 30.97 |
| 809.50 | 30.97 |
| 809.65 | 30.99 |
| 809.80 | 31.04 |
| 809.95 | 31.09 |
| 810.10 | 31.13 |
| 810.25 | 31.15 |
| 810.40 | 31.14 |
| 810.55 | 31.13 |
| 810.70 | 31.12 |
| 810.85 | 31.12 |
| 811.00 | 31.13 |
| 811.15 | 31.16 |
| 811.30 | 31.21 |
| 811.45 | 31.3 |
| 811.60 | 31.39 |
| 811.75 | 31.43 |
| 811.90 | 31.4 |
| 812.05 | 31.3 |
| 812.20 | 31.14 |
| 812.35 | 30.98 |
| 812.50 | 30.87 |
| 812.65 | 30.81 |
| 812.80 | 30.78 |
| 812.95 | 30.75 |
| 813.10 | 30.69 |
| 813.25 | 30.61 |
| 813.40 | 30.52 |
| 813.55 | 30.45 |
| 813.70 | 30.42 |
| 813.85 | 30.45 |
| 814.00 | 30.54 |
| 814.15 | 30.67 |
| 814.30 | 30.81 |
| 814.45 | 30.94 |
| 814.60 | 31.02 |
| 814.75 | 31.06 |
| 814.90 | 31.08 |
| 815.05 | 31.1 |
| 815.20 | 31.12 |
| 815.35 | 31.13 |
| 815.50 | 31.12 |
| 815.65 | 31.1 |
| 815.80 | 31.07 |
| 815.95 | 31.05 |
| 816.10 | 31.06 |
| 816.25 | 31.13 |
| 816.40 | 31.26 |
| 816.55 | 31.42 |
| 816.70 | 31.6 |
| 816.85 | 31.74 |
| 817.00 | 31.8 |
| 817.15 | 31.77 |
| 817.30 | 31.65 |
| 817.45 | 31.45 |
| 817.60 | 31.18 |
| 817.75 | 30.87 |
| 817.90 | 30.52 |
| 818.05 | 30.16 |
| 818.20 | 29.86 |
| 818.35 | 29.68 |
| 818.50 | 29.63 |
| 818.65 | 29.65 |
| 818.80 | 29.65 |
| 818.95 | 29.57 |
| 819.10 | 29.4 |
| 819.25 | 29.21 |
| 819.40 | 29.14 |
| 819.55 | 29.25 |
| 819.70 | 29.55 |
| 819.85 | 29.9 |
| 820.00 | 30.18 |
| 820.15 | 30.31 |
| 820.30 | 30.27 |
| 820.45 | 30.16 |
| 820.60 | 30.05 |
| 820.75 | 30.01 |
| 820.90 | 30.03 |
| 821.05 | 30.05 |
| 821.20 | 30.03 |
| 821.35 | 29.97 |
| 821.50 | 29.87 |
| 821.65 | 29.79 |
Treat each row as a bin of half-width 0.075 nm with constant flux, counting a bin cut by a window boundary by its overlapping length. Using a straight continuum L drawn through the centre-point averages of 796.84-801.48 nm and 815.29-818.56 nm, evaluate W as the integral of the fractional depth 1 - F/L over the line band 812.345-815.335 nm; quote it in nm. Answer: 0.04 nm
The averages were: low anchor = 31.8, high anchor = 31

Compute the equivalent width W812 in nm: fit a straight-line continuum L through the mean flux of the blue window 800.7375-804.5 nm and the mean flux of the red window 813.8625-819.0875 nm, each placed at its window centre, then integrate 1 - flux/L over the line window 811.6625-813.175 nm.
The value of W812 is 0.01 nm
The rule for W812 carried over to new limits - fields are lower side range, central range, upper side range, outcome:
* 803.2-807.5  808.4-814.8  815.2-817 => 0.10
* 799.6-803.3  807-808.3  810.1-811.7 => 0.00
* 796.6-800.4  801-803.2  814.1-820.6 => -0.05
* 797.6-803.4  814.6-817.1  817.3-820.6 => -0.07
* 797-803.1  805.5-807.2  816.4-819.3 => -0.03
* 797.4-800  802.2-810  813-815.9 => -0.07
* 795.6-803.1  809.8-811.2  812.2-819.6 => 0.00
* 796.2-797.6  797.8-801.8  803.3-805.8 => -0.01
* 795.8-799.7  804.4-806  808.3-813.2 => 0.00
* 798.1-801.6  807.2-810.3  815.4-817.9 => 0.03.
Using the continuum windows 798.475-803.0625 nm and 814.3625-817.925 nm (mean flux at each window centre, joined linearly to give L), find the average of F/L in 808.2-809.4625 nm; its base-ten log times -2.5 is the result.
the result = 0.01 mag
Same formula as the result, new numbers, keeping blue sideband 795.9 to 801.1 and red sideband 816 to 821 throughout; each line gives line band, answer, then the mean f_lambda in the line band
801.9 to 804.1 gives -0.02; 32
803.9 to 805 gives -0.01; 31.6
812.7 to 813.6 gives 0.00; 30.6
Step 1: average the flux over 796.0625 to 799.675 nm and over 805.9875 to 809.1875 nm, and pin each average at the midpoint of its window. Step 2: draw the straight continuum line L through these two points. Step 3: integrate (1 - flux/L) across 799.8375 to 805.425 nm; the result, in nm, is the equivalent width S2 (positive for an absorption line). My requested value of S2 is -0.03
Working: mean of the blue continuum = 31.8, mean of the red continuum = 31.6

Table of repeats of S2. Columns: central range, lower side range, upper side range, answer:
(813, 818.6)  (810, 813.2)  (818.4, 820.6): -0.100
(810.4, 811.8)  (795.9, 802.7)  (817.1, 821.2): -0.017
